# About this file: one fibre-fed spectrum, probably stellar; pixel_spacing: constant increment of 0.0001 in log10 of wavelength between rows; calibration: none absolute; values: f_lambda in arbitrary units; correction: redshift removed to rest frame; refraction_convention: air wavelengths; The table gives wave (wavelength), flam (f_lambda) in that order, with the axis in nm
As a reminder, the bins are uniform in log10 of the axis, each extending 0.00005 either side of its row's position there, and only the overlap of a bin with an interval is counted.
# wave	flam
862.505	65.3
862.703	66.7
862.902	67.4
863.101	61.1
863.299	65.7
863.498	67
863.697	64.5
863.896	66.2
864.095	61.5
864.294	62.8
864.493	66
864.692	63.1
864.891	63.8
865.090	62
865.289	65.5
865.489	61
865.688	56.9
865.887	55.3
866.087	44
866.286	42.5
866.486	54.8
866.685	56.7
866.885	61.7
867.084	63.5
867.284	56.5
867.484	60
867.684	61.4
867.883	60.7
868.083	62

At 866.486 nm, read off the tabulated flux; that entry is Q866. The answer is 54.8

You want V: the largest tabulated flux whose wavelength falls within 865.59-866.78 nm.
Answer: 56.9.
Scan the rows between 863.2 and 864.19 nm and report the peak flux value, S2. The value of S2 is 67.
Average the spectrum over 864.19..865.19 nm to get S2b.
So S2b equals 63.6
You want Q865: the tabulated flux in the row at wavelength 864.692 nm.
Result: 63.1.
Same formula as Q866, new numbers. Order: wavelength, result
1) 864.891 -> 63.8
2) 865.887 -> 55.3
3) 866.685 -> 56.7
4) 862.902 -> 67.4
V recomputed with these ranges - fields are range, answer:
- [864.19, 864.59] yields 66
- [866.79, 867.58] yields 63.5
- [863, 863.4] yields 65.7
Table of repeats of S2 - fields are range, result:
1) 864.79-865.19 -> 63.8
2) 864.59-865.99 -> 65.5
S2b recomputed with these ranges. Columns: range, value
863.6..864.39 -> 63.7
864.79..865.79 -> 61.9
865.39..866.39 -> 51.9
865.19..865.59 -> 63.2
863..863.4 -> 63.5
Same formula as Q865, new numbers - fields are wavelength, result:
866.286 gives 42.5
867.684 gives 61.4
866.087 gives 44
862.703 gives 66.7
